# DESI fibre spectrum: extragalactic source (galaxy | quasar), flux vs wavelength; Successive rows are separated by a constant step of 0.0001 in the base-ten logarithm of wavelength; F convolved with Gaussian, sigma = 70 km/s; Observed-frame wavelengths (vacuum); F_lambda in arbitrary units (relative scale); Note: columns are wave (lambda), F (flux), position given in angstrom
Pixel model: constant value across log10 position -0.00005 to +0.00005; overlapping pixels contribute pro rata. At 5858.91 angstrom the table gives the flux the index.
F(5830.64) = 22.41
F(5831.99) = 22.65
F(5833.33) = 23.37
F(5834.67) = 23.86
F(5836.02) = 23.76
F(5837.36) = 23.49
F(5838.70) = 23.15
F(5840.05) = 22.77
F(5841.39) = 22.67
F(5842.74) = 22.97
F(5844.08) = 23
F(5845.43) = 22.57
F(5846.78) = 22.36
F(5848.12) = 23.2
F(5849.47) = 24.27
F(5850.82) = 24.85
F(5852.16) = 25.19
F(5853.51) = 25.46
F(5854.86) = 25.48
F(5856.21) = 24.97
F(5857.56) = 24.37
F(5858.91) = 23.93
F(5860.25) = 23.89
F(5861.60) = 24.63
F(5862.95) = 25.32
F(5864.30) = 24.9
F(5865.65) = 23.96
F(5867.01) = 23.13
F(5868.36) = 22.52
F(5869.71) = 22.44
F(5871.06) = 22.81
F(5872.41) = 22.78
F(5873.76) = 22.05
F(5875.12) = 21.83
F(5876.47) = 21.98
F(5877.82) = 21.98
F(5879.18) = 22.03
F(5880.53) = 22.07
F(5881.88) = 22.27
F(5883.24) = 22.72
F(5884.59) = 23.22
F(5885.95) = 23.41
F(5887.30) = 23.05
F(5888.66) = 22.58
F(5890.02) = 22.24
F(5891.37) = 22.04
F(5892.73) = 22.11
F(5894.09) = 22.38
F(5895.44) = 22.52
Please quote 23.93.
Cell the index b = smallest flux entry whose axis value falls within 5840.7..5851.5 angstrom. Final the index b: 22.36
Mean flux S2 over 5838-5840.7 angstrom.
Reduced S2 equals 23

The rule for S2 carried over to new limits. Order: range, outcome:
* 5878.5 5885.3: 22.5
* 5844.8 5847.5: 22.5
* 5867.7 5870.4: 22.5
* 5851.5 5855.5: 25.3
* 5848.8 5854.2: 24.9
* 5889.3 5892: 22.2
